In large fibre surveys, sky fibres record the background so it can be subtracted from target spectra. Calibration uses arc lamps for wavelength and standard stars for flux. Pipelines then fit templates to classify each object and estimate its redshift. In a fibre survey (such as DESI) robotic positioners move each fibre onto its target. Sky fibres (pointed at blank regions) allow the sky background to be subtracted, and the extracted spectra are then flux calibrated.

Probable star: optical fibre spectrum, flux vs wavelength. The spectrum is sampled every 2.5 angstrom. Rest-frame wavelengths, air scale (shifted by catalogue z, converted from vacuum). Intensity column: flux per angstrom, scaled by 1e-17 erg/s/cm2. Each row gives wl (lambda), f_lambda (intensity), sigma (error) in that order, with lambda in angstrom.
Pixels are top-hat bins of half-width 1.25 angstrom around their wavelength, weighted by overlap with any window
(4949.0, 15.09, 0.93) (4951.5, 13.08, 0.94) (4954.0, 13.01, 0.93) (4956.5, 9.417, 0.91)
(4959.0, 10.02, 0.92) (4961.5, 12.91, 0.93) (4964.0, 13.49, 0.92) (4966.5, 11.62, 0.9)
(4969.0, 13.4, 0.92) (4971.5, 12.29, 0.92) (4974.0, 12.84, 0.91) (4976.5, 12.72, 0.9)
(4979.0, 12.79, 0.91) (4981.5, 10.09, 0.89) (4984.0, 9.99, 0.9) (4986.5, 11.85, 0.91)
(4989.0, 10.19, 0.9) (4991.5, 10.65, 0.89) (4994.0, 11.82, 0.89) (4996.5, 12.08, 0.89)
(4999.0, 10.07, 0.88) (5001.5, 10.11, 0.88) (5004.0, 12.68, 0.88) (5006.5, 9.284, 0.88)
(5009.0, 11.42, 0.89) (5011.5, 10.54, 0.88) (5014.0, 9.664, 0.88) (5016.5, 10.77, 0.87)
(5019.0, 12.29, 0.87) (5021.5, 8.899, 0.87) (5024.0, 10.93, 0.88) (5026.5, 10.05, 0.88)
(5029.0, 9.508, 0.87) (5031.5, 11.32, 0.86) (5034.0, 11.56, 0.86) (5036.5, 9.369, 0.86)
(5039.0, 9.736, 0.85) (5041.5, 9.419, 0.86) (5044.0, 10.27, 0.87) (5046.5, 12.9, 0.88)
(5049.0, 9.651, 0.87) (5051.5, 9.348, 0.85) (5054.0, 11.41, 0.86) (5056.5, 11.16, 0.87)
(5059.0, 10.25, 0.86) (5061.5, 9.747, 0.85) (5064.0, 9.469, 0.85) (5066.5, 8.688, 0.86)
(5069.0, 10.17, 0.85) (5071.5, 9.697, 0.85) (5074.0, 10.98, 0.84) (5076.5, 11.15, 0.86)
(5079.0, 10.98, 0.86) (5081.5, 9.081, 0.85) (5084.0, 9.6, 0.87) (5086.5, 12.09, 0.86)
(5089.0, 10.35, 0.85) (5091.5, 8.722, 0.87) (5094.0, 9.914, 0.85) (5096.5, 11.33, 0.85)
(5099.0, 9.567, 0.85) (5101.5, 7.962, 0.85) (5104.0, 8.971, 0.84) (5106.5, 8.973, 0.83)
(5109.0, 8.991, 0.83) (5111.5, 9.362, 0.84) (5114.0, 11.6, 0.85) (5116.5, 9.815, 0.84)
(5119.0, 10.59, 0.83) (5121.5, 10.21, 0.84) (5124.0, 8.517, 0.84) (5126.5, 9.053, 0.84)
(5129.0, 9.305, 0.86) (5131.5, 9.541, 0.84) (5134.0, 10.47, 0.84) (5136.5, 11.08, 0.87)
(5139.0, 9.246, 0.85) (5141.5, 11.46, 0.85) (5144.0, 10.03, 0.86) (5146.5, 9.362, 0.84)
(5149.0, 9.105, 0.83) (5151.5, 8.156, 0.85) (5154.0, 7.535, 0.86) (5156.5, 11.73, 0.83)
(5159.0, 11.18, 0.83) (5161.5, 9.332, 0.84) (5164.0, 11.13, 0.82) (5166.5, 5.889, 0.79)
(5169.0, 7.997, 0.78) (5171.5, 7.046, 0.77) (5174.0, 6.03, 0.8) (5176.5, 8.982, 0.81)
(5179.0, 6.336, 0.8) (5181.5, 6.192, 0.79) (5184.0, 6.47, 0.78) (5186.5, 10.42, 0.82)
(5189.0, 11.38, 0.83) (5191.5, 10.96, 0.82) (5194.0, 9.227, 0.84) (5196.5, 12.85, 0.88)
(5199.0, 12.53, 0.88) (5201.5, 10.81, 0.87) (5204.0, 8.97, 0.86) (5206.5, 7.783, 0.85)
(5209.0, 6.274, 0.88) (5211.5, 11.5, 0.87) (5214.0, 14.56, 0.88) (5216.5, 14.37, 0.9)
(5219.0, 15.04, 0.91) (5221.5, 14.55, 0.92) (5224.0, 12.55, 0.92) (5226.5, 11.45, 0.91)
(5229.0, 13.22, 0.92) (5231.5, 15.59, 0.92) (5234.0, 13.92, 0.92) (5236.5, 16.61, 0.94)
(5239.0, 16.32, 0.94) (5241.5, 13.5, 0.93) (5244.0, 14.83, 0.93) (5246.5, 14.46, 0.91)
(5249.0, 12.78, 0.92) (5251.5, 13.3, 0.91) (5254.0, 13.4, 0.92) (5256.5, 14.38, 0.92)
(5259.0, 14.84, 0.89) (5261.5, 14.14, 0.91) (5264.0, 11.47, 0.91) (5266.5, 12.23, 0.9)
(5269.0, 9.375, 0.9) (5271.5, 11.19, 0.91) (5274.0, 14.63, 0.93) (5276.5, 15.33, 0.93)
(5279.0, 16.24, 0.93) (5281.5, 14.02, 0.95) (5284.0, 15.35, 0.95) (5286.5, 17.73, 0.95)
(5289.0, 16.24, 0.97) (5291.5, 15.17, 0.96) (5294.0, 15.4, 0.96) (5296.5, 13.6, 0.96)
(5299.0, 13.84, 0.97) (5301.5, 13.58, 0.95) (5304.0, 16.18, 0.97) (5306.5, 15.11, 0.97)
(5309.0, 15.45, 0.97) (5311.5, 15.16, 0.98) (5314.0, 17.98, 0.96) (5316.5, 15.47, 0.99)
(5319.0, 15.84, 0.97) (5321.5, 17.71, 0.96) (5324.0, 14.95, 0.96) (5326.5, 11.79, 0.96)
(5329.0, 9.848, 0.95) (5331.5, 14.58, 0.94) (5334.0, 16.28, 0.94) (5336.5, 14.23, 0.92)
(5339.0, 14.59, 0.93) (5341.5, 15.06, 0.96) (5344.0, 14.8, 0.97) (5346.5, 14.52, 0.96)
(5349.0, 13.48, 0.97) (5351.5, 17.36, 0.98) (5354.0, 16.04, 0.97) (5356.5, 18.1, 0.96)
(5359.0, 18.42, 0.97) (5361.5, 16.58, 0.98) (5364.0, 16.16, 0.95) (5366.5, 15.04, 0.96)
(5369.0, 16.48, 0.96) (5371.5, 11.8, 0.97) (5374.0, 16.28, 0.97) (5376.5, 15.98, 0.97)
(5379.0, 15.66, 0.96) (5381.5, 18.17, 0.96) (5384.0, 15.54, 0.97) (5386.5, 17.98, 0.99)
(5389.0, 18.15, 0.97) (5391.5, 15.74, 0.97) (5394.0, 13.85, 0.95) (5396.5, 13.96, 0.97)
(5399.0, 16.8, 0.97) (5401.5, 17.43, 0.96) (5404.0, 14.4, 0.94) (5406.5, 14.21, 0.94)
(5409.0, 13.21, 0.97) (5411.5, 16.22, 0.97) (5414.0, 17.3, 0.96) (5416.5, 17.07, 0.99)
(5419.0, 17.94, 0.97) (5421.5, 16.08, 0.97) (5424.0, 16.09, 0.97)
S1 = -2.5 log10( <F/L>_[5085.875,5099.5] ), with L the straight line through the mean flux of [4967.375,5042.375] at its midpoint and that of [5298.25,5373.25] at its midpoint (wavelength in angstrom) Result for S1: 0.175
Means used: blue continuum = 11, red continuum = 15.2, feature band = 10.3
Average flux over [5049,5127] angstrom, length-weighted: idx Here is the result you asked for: 9.93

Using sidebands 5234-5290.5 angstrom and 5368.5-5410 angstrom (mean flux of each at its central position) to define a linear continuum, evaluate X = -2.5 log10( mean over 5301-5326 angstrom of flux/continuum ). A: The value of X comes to -0.07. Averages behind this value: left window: 14.2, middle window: 15.7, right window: 15.6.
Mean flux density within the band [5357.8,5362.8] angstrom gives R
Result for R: 17.5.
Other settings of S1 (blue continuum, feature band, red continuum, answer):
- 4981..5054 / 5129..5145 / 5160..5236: 0.03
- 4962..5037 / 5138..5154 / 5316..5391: 0.35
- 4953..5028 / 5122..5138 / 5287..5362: 0.31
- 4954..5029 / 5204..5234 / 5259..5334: 0.11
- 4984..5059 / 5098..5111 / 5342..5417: 0.31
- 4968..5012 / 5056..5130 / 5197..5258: 0.22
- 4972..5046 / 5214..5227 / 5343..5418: -0.01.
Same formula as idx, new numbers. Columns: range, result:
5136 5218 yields 9.58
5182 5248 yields 12.2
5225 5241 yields 14.4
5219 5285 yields 13.9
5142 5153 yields 9.28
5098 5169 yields 9.55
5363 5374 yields 15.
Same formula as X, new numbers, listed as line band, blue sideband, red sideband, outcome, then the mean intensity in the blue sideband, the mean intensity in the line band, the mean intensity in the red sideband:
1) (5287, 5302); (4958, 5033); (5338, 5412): -0.01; 11.2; 14.8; 15.7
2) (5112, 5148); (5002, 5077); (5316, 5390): 0.19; 10.4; 10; 15.6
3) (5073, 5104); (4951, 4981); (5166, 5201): 0.03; 12.2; 10.1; 8.84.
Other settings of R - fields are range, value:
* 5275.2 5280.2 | 15.8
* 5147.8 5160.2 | 9.54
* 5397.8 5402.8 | 17.1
